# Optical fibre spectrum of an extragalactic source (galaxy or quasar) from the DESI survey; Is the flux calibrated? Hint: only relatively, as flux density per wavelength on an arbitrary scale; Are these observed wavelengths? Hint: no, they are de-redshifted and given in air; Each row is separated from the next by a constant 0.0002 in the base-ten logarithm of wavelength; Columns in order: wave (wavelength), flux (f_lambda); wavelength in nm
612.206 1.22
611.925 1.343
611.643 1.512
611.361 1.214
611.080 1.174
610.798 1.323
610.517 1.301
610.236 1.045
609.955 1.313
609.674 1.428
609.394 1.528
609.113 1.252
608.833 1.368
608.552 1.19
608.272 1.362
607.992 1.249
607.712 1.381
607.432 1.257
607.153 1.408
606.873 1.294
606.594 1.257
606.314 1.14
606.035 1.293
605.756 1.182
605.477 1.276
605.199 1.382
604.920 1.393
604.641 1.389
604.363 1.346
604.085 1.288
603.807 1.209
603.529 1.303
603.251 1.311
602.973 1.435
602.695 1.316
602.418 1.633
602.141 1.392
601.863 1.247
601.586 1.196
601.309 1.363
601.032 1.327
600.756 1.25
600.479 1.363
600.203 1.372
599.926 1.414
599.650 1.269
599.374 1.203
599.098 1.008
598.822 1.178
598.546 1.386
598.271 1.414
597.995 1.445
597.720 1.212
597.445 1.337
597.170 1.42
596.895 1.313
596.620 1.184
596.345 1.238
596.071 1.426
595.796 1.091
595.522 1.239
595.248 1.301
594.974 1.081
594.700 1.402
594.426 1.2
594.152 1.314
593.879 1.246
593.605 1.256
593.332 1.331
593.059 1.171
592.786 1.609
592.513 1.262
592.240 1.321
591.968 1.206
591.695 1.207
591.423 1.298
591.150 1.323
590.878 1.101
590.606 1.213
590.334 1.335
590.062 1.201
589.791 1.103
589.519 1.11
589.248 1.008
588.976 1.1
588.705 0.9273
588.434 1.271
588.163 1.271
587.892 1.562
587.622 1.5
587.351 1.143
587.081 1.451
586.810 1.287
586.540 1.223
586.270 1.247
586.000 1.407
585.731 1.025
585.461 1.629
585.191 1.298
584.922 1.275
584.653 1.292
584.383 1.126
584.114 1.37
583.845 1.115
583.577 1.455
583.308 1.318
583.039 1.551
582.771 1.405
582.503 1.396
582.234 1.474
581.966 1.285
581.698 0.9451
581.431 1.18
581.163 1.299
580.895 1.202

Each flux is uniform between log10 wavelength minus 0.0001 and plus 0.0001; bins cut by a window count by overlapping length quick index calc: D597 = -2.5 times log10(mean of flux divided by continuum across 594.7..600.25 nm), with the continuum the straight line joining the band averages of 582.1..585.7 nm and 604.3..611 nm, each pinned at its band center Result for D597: 0.04 mag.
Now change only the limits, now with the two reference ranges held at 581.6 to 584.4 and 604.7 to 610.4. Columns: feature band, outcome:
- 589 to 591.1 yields 0.142 mag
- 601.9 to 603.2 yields -0.090 mag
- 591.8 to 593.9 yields 0.011 mag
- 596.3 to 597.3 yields 0.017 mag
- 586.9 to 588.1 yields -0.063 mag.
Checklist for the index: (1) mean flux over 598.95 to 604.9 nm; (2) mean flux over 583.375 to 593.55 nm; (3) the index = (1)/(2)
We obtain 1.04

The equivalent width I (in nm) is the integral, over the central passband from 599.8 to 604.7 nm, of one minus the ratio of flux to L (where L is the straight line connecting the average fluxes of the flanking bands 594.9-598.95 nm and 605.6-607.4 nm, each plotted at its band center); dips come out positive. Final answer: -0.26 nm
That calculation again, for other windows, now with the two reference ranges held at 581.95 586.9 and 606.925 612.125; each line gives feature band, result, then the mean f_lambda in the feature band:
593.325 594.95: 0.058 nm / 1.27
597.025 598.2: -0.034 nm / 1.36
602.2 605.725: -0.098 nm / 1.35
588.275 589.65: 0.247 nm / 1.09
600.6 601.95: 0.039 nm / 1.28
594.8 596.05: 0.107 nm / 1.21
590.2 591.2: 0.066 nm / 1.24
